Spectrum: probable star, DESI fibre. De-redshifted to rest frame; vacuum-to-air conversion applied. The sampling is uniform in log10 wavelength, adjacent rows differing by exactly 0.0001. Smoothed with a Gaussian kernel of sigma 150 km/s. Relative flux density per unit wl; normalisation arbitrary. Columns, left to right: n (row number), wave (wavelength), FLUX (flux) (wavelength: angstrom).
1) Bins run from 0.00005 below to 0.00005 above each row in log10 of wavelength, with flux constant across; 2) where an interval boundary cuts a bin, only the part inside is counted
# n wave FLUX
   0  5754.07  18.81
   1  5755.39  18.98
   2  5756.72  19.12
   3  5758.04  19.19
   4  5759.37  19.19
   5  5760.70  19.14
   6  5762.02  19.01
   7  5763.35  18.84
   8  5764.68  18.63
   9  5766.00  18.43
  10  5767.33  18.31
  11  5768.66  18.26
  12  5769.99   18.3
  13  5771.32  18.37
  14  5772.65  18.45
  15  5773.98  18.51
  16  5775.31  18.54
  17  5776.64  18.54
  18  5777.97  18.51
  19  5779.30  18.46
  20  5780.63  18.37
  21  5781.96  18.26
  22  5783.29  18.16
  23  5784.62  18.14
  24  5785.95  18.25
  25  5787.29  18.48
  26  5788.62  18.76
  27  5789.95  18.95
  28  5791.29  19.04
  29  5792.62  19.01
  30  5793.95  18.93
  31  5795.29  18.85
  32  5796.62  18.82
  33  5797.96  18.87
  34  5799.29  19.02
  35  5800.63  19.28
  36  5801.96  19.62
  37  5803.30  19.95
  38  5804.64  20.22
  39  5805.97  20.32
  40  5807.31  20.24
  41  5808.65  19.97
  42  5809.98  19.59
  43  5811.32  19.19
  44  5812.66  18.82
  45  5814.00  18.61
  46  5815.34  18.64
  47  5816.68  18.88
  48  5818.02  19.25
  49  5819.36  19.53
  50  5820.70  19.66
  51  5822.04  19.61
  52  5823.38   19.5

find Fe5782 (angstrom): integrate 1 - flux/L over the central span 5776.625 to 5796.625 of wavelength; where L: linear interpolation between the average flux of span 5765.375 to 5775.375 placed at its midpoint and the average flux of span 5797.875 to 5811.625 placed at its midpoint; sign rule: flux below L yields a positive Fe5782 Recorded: 0.4 angstrom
